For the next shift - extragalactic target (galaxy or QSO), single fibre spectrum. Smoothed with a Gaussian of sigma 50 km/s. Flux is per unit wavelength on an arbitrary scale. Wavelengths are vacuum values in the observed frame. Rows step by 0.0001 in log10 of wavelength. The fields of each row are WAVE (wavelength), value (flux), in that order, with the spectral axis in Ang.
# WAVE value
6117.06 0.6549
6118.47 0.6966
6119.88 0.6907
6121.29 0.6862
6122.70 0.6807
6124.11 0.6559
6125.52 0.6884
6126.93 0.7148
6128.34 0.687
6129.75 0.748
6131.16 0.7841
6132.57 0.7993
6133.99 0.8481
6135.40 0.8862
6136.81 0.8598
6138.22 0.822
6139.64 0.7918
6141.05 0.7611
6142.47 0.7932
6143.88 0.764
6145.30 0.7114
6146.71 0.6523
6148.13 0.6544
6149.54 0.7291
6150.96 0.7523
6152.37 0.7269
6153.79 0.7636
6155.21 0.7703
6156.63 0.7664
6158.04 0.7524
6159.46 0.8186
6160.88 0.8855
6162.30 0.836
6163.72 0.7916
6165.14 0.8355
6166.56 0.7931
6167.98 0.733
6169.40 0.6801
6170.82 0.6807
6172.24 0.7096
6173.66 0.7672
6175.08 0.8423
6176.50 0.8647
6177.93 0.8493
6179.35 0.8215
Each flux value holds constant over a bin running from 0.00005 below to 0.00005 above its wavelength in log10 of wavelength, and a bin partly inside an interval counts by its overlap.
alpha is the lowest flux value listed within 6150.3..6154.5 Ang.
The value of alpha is 0.7269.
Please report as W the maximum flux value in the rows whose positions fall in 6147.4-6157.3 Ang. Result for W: 0.7703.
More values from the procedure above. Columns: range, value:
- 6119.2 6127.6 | 0.7148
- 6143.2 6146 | 0.764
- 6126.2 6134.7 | 0.8481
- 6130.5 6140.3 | 0.8862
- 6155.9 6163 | 0.8855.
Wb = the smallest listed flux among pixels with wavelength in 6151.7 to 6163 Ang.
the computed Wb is 0.7269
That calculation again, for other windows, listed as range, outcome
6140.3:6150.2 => 0.6523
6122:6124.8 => 0.6559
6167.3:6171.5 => 0.6801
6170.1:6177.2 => 0.6807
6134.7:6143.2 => 0.7611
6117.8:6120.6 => 0.6907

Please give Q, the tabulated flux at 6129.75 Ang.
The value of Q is 0.748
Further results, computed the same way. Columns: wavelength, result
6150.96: 0.7523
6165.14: 0.8355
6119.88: 0.6907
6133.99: 0.8481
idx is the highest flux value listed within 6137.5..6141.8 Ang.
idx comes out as 0.822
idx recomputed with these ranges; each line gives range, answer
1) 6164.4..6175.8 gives 0.8423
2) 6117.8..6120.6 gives 0.6966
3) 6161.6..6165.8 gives 0.836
